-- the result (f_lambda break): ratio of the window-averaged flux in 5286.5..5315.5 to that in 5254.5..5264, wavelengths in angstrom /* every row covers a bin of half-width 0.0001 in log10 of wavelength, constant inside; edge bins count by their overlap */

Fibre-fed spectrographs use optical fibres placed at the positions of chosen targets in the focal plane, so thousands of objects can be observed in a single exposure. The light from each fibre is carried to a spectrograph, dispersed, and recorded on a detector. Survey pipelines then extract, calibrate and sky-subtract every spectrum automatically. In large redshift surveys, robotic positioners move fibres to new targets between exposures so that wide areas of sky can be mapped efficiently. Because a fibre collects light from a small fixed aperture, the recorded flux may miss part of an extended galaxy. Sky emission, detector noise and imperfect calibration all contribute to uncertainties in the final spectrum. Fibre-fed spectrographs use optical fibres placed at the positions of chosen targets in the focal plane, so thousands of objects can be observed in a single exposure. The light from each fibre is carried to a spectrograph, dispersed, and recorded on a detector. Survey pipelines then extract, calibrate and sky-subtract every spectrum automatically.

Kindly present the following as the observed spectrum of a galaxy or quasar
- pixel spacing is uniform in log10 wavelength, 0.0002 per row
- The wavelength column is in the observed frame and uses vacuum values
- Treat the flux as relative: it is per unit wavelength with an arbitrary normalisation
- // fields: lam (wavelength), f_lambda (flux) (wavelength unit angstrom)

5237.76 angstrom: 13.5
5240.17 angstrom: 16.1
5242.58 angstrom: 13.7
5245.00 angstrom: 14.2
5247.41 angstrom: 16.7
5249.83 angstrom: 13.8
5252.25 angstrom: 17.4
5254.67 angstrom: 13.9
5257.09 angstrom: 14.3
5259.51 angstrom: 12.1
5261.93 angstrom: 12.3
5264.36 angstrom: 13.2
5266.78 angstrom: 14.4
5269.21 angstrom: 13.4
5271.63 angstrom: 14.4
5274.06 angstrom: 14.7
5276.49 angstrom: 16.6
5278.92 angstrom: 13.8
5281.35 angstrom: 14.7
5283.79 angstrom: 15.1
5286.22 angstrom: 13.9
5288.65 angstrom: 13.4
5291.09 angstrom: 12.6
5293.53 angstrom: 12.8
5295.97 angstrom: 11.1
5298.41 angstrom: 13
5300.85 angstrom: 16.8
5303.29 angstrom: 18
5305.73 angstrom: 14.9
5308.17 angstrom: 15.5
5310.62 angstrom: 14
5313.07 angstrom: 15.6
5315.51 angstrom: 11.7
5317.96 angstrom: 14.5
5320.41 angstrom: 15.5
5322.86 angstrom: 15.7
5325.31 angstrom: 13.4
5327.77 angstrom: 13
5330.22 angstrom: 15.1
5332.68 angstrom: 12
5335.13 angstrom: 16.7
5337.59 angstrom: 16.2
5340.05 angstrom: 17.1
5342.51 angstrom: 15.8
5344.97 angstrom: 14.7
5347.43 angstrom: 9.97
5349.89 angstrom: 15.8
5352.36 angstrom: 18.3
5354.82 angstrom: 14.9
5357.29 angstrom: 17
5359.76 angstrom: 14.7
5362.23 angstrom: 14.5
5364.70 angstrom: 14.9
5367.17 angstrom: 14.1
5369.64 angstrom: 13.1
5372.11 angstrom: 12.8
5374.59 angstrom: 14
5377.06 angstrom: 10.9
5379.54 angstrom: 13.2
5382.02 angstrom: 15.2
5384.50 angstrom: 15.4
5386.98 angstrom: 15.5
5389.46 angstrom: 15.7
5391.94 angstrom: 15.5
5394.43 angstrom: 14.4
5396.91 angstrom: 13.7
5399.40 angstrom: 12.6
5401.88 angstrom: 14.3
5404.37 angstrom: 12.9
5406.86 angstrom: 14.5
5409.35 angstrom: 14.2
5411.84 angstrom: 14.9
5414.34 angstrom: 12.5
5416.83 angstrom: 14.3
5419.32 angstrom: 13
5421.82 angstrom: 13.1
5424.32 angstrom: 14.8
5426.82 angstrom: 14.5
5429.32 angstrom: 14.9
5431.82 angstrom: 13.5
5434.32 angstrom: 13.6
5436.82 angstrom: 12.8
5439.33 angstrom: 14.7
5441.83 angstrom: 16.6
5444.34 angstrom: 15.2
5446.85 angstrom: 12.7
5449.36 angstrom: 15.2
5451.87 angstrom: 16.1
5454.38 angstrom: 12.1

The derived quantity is 1.1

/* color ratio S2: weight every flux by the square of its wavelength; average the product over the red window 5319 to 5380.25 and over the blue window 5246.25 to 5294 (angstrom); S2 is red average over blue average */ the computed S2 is 1.06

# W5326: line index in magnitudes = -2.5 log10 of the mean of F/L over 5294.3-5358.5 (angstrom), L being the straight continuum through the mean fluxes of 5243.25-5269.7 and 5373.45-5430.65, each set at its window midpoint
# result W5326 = -0.05 mag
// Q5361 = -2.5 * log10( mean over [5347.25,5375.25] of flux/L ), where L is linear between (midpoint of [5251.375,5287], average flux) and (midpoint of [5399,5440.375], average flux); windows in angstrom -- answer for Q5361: -0.05 mag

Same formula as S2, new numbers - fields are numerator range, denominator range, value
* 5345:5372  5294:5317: 1.03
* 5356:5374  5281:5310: 1.04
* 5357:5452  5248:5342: 1.03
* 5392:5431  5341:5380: 0.99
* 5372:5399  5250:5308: 1.04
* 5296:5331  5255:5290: 1.06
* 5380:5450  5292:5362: 1.00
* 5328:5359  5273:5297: 1.12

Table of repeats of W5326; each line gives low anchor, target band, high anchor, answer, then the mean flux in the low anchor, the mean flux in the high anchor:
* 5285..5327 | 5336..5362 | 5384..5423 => -0.09 mag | 14.2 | 14.1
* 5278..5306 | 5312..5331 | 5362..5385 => -0.02 mag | 14.2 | 13.7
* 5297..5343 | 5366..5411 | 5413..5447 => 0.03 mag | 14.9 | 14.1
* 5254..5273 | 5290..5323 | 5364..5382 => -0.07 mag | 13.5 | 13.4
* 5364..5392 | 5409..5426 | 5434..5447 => 0.04 mag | 14.1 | 14.4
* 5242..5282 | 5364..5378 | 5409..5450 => 0.07 mag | 14.3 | 14.1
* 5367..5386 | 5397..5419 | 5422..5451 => 0.02 mag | 13.6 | 14.4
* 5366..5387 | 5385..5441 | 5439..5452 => 0.02 mag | 13.7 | 15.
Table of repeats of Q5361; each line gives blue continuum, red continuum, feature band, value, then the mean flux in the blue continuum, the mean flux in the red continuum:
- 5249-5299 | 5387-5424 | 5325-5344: -0.08 mag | 13.9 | 14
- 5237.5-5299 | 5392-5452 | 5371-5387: 0.03 mag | 14.1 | 14.1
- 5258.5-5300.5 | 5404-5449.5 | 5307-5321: -0.05 mag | 13.7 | 14.1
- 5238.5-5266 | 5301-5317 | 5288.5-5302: 0.13 mag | 14.3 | 15.1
